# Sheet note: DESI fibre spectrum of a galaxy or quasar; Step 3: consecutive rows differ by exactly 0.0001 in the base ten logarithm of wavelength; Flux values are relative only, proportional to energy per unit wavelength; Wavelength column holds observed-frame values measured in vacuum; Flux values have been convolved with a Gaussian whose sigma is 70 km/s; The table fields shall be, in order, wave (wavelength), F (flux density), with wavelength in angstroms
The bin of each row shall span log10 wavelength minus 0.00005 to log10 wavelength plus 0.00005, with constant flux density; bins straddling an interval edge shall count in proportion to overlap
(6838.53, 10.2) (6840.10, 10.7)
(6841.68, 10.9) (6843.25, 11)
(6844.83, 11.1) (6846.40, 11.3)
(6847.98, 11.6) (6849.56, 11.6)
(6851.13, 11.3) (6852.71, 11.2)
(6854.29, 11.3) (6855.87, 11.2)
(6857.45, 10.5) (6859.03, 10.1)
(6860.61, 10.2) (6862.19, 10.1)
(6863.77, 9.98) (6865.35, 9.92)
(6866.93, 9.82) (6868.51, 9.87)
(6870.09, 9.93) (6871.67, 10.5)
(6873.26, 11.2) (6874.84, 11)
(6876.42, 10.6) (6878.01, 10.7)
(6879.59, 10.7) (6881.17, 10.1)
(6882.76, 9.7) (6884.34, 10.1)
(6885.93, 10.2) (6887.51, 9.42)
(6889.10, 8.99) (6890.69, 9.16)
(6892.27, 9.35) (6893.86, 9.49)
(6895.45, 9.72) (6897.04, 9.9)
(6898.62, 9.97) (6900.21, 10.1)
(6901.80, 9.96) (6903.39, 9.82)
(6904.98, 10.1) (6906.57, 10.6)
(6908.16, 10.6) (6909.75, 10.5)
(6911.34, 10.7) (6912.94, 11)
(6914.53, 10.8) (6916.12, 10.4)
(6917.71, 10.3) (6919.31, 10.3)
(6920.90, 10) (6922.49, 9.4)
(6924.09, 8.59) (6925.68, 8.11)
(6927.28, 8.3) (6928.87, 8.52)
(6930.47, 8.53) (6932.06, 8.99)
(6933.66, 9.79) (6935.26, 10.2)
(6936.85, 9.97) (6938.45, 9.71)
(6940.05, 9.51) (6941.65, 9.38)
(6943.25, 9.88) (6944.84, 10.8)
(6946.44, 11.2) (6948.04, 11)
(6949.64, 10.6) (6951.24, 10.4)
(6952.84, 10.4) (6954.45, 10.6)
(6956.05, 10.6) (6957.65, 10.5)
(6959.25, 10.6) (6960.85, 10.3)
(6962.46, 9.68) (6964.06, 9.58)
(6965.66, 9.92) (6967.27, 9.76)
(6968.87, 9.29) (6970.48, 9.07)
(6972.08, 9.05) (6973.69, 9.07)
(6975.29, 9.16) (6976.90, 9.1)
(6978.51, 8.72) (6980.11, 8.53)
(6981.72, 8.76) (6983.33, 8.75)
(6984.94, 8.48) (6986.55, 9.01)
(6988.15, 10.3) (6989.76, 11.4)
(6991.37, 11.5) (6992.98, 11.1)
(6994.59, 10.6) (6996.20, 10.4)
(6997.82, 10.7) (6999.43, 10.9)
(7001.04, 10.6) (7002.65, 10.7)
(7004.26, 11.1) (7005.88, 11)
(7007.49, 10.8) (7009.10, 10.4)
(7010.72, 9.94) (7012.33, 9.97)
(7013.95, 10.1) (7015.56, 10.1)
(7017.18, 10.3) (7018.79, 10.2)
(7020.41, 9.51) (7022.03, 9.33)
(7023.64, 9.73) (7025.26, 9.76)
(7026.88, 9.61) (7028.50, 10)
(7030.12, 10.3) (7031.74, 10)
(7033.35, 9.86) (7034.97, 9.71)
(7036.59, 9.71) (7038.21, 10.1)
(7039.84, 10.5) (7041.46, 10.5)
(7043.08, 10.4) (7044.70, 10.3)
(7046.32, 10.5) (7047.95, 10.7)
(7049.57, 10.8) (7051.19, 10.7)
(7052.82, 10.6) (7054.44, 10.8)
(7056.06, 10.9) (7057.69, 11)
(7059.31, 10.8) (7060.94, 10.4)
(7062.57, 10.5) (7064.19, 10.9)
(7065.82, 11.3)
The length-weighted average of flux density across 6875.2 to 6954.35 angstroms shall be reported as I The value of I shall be 9.94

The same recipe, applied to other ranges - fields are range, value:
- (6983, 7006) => 10.5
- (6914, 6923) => 10.2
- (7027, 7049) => 10.2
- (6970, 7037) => 9.94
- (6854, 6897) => 10.1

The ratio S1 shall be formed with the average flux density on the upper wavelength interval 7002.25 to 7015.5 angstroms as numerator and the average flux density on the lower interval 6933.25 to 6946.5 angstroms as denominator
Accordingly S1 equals 1.0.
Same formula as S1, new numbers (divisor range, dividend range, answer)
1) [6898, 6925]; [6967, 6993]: 0.93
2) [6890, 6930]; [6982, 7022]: 1.05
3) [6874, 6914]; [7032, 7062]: 1.03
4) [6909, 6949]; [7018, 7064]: 1.04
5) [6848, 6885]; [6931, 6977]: 0.94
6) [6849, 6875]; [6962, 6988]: 0.87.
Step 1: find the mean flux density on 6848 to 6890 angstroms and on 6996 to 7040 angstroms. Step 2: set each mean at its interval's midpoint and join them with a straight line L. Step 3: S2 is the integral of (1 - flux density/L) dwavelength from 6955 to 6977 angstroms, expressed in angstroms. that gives 1.16 angstroms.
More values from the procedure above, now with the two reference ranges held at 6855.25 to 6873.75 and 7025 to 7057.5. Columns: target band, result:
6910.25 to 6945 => 2.0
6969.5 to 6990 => 2.3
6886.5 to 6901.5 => 1.0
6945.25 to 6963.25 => -0.5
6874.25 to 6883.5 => -0.2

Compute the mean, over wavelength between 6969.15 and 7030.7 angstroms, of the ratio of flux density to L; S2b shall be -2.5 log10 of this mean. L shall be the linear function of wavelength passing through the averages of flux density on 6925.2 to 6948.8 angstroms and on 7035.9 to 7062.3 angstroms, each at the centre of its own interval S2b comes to 0.02 mag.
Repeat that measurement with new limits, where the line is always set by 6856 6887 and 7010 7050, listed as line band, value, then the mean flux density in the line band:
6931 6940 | 0.06 mag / 9.68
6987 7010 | -0.07 mag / 10.8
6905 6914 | -0.04 mag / 10.6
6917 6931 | 0.12 mag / 9.12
